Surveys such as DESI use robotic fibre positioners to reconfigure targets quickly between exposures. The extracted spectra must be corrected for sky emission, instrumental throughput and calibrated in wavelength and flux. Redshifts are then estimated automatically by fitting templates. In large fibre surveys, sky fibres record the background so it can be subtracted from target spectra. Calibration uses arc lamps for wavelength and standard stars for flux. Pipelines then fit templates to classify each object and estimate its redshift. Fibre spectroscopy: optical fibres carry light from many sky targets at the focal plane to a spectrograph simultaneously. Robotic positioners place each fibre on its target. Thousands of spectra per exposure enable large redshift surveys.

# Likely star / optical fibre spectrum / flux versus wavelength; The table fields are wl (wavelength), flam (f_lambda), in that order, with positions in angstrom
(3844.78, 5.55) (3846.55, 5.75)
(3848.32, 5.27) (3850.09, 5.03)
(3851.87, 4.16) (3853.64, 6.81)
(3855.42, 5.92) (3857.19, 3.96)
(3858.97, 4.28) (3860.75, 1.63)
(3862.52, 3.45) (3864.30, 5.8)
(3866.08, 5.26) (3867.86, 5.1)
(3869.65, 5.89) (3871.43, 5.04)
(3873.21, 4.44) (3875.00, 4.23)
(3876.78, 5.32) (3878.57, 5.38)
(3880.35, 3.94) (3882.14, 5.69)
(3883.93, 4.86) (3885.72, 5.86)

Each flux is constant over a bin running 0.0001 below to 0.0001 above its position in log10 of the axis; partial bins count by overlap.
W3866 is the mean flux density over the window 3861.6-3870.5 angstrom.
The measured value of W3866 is 5.08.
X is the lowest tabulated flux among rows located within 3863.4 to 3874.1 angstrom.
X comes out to 4.44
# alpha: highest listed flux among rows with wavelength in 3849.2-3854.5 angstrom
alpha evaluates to 6.81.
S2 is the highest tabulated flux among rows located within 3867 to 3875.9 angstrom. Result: 5.89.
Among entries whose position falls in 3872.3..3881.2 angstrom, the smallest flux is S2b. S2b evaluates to 3.94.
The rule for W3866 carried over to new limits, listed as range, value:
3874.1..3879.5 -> 4.97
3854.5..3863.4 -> 3.86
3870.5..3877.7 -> 4.77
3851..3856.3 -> 5.63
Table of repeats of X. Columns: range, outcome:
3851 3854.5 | 4.16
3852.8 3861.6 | 1.63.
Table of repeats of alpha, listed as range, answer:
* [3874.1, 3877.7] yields 5.32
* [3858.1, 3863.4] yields 4.28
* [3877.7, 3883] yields 5.69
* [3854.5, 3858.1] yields 5.92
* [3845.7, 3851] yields 5.75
